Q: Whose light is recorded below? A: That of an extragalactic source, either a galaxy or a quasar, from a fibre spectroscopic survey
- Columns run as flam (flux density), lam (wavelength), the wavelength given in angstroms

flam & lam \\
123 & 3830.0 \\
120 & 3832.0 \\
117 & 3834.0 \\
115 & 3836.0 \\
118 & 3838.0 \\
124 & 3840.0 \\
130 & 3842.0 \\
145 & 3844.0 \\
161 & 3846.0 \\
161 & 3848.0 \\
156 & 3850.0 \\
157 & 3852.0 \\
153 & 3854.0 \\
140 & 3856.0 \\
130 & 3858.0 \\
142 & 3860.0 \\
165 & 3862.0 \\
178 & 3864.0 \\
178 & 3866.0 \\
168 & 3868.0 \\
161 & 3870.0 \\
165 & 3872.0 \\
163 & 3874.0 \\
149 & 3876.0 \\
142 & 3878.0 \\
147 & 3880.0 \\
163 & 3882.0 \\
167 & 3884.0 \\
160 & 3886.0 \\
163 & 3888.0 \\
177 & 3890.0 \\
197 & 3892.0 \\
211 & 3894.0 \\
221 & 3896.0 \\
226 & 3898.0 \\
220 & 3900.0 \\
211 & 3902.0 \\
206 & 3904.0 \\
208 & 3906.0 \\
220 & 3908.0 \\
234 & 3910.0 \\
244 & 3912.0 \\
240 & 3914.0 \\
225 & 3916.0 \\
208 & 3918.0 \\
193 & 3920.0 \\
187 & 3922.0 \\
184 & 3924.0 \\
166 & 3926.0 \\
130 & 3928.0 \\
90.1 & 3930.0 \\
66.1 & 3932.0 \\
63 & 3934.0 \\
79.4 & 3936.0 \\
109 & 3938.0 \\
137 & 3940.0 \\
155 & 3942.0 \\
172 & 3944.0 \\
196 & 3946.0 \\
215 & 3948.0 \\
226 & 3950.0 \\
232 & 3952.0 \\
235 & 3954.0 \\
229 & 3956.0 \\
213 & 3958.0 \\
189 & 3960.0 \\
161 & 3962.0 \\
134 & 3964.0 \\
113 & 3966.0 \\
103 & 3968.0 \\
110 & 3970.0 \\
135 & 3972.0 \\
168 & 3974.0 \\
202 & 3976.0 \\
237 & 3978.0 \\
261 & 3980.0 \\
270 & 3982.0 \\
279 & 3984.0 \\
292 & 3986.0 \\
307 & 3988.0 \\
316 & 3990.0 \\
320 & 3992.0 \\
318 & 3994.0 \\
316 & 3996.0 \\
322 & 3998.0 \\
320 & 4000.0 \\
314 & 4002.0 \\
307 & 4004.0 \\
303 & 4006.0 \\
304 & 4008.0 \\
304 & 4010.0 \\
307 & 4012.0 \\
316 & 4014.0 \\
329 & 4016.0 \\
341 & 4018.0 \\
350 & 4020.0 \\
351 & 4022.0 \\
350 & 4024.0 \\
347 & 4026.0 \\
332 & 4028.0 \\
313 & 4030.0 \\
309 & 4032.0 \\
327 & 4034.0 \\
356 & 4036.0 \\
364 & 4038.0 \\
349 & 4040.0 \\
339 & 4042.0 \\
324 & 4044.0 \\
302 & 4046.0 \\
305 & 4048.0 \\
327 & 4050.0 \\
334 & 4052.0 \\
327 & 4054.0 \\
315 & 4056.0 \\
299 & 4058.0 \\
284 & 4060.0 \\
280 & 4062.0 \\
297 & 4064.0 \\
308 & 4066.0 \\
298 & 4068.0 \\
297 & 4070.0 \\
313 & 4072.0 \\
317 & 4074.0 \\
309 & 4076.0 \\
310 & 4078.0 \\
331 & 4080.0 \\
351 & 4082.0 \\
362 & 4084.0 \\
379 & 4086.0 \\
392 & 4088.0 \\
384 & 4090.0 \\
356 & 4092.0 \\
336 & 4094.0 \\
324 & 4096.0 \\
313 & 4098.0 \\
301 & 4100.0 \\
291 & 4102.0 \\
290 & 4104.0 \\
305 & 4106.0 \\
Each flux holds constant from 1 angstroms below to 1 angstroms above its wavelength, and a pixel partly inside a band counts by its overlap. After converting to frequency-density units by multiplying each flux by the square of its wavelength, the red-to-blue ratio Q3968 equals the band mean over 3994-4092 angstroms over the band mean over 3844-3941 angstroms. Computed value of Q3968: 2.08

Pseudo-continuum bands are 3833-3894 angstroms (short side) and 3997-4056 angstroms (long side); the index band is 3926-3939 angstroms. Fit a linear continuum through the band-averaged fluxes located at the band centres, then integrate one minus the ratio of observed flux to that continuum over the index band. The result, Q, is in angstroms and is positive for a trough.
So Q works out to 7.51 angstroms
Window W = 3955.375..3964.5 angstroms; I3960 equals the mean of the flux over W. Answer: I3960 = 186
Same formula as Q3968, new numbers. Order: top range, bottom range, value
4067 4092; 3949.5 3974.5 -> 2.08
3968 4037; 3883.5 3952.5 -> 1.69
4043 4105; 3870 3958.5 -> 1.93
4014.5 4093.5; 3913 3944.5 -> 2.34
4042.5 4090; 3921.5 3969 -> 2.17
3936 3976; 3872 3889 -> 1.11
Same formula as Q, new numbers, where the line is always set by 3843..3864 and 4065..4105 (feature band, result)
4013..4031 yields -3.62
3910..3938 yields 5.90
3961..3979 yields 6.71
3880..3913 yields -2.58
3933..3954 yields 5.68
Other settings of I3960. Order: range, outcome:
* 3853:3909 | 176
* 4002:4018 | 312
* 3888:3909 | 207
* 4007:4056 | 329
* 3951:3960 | 223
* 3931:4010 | 217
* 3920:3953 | 152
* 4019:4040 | 340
